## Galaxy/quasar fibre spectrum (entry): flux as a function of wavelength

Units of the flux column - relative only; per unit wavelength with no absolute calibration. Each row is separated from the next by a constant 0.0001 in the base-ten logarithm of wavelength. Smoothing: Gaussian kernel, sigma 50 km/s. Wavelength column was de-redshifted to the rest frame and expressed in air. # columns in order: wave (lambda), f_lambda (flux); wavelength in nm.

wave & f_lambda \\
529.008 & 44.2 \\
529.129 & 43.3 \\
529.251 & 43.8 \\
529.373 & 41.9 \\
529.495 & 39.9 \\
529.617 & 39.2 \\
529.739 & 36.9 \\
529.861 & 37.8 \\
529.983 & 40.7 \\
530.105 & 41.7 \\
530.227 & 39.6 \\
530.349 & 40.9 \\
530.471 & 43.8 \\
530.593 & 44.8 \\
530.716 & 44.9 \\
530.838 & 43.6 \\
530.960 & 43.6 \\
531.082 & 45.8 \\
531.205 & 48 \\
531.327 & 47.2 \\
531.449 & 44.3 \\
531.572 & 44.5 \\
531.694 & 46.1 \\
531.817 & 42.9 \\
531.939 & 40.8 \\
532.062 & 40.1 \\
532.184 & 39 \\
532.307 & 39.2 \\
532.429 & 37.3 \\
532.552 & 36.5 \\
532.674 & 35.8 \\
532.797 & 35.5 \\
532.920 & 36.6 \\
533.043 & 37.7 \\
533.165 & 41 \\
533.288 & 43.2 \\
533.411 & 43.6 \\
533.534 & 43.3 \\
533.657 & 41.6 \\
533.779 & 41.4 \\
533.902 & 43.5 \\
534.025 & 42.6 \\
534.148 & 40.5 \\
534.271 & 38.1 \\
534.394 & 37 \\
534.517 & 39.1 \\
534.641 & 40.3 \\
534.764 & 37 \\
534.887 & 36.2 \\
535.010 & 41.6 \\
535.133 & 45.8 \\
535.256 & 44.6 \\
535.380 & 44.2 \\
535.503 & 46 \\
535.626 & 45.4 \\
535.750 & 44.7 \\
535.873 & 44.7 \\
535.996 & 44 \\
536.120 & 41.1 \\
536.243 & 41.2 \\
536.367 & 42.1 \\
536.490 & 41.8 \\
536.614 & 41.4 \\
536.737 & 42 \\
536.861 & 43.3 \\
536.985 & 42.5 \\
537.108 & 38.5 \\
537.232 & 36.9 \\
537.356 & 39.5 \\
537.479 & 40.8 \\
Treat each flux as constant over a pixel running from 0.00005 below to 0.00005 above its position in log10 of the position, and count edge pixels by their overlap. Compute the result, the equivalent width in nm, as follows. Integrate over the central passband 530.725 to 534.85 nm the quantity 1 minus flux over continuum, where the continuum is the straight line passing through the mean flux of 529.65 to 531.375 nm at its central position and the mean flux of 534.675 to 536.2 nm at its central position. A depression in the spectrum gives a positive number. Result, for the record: 0.16 nm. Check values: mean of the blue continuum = 42.7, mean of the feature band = 41.1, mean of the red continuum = 42.9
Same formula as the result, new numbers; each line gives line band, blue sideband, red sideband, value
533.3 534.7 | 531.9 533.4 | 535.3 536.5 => -0.01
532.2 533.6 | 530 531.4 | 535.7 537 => 0.14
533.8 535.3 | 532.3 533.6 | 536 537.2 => -0.01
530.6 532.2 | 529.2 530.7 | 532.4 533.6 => -0.16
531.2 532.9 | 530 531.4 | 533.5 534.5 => 0.07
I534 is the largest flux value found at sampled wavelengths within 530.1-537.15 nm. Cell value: 48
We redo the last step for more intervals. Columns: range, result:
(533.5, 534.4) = 43.5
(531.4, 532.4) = 46.1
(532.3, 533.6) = 43.6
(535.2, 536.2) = 46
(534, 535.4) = 45.8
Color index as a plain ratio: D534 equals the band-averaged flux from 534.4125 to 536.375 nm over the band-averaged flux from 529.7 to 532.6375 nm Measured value 1.00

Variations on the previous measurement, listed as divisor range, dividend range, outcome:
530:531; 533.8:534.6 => 0.94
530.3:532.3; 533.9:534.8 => 0.91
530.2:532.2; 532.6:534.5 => 0.92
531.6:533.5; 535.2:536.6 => 1.09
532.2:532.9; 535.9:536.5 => 1.14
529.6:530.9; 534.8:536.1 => 1.05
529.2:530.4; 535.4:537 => 1.07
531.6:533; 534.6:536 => 1.09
